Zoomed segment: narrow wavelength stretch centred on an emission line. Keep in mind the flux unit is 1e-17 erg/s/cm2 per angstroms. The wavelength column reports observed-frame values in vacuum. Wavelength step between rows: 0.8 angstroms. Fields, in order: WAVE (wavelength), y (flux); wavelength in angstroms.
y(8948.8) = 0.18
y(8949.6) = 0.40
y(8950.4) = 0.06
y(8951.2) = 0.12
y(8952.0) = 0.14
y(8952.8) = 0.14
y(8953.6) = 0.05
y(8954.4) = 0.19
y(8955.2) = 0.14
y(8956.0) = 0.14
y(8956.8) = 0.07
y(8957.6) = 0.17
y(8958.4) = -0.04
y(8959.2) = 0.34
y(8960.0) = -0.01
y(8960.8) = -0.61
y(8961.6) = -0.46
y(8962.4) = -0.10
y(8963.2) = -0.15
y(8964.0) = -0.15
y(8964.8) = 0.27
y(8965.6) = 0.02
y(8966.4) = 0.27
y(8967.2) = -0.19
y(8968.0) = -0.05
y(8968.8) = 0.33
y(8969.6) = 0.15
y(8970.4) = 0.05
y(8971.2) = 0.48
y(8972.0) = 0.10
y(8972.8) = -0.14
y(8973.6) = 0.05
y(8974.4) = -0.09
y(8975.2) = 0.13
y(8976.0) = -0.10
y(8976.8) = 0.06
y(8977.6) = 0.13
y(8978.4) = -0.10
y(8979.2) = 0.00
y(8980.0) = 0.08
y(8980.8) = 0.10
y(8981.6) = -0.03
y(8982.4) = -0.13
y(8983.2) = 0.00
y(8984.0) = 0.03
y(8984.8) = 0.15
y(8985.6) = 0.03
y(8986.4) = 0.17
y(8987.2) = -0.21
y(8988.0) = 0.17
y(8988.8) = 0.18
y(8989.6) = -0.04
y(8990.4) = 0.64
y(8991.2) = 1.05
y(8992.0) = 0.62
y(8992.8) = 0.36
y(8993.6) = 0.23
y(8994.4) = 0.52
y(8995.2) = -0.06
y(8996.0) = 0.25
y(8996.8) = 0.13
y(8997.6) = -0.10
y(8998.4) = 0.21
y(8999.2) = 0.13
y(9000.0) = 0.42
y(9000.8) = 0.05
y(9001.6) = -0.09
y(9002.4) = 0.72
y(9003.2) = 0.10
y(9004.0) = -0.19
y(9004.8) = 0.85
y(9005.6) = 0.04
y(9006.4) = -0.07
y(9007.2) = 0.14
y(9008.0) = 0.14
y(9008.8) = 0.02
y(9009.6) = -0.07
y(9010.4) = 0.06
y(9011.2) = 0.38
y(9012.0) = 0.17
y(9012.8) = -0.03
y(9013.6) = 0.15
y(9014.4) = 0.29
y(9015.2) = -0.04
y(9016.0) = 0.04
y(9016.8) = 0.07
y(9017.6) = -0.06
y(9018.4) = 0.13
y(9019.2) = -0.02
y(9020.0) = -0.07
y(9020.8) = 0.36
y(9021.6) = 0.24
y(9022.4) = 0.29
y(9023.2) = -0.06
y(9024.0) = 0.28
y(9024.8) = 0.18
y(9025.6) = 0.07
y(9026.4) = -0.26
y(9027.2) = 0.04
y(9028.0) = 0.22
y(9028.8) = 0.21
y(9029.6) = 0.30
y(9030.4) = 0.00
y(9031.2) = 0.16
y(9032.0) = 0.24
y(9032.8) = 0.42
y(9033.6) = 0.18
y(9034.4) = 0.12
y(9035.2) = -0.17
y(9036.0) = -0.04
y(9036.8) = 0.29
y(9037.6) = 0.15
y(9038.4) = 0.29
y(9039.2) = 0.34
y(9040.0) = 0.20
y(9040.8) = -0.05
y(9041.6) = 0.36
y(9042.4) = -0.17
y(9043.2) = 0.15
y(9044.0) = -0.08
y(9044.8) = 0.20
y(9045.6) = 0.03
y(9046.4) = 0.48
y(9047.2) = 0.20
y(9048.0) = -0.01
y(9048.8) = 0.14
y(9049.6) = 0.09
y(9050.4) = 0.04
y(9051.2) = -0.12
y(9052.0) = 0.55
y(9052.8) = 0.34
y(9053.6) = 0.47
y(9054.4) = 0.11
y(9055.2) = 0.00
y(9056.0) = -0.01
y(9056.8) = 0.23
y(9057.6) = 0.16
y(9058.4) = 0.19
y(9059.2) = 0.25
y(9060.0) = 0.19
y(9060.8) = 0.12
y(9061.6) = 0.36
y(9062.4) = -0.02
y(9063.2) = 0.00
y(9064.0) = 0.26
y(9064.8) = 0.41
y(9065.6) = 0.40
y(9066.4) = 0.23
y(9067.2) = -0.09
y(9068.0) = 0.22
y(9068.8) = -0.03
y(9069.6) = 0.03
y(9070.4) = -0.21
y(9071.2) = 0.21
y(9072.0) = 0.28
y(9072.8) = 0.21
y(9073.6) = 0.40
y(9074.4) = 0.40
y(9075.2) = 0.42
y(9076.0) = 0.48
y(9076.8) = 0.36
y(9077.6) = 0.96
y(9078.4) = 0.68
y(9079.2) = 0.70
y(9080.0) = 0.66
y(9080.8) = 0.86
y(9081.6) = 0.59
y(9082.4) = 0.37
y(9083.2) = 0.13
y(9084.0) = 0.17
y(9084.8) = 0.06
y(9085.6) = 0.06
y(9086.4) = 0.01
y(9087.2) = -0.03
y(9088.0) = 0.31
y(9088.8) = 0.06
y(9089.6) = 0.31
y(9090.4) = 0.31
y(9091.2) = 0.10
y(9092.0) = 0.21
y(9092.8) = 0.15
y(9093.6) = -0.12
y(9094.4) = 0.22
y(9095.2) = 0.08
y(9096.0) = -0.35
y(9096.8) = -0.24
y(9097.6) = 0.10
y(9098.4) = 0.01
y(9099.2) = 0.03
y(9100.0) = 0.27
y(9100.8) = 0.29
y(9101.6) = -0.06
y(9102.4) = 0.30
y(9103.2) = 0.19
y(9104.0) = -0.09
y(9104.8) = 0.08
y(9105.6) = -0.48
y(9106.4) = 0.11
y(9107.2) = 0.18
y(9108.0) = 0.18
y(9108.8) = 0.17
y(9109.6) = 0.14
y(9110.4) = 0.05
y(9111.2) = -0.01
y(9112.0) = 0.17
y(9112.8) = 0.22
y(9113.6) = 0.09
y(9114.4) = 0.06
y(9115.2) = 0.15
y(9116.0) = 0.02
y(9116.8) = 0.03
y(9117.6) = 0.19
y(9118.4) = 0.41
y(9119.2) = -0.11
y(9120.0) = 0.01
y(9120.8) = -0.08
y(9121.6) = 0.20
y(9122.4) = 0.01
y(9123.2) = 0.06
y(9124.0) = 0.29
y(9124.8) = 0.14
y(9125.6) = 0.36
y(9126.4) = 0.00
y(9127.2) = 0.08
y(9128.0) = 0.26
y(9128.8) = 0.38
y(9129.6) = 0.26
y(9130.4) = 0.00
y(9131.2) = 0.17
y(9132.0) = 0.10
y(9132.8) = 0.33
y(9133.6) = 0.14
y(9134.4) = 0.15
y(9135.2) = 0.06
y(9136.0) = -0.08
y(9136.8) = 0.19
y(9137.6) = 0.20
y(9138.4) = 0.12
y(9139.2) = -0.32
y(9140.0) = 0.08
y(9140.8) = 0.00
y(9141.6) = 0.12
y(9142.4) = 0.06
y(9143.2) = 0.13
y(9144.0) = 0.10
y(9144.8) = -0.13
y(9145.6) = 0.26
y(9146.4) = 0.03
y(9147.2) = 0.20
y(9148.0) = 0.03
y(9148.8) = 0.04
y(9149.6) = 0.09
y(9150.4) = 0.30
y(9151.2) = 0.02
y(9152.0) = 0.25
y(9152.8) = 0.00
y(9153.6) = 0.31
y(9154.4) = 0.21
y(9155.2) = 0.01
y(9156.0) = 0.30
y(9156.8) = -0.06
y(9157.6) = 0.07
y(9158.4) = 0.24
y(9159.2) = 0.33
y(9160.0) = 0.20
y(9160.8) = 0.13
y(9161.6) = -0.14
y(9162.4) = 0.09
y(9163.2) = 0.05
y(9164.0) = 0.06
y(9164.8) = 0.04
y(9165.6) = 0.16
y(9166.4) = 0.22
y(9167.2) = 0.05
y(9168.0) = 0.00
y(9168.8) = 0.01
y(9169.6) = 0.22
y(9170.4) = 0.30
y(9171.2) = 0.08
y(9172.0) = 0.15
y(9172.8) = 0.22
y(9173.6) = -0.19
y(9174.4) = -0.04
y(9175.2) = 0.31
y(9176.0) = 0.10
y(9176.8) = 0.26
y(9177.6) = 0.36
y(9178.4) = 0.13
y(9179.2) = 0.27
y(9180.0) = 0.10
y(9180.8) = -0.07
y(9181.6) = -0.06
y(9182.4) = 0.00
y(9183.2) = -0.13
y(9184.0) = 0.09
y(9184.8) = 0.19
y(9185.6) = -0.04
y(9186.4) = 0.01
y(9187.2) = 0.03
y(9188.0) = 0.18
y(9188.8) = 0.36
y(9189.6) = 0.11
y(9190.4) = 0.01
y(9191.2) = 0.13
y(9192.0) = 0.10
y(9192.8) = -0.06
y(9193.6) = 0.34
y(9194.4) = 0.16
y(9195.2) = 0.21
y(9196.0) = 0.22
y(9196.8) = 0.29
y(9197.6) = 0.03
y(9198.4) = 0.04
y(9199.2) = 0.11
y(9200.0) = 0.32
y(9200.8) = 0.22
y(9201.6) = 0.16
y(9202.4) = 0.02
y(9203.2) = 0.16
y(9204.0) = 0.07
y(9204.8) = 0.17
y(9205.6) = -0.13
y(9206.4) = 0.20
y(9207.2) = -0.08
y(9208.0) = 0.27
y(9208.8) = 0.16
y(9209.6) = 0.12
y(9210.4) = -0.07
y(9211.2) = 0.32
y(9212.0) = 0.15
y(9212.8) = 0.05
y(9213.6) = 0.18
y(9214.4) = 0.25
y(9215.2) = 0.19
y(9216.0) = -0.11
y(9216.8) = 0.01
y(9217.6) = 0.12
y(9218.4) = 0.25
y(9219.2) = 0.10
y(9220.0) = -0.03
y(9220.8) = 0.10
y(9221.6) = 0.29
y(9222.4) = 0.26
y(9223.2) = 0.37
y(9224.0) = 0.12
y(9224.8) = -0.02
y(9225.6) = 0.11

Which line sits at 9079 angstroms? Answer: [O III]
